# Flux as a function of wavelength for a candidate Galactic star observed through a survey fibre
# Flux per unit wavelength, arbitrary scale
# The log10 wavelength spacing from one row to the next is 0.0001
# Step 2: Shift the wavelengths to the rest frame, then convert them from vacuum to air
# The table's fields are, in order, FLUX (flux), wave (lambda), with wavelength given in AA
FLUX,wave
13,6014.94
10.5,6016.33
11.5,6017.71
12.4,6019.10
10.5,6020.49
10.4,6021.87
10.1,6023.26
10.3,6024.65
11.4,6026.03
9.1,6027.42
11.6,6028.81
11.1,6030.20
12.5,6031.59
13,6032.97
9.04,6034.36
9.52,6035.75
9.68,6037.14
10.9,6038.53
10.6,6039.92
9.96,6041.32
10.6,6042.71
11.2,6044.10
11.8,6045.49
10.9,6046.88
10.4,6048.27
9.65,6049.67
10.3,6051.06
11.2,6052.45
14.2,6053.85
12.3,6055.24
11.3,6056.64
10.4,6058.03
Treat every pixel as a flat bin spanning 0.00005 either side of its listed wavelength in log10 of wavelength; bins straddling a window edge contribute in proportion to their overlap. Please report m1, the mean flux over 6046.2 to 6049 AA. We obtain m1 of 10.6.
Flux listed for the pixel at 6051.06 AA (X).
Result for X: 10.3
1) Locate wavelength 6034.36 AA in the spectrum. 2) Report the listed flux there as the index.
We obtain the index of 9.04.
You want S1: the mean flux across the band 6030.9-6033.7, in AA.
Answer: 12.7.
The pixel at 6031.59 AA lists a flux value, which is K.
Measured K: 12.5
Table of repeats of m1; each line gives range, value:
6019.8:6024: 10.3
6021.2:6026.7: 10.5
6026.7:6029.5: 10.3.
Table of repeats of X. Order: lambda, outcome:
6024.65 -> 10.3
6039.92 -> 10.6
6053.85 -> 14.2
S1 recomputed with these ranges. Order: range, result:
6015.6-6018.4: 11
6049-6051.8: 10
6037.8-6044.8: 10.6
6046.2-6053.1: 10.5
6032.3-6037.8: 10.3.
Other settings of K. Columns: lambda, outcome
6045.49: 11.8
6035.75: 9.52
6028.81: 11.6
